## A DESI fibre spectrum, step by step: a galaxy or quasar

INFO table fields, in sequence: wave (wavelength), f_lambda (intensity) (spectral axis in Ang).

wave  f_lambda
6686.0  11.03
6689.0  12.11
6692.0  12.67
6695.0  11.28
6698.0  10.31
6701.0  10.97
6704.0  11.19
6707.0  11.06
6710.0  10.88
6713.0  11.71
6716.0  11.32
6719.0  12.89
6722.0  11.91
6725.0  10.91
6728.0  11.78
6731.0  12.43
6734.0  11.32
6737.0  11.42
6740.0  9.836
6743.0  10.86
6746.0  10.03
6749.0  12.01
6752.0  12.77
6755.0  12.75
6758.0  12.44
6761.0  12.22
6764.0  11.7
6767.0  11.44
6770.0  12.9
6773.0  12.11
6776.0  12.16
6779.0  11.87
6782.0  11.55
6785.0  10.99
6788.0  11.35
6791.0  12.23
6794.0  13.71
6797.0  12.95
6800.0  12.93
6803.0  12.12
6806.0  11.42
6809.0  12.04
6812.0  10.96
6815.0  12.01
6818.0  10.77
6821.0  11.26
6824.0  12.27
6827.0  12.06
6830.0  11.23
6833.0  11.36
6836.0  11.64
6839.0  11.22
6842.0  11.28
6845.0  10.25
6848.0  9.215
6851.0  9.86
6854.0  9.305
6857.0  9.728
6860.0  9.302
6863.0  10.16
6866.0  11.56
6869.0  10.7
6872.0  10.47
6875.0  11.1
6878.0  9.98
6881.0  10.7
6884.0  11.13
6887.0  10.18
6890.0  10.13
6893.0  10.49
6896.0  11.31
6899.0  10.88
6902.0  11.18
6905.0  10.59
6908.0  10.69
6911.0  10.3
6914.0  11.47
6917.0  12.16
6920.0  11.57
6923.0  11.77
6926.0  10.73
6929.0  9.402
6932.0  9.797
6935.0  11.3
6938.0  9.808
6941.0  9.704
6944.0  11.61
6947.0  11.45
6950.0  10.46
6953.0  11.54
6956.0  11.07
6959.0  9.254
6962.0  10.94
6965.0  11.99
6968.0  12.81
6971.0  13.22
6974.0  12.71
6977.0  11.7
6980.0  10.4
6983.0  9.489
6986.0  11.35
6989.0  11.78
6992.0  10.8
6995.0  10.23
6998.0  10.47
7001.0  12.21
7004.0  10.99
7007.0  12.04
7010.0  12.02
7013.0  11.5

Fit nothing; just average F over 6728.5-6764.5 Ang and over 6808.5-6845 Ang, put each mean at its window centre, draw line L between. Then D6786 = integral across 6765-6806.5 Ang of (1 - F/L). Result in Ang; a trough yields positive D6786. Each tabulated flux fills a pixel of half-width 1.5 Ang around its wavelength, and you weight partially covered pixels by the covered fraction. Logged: -2.1 Ang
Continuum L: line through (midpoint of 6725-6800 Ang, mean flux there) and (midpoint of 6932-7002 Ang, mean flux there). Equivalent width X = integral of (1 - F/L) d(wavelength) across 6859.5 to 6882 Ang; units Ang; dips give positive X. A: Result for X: 1.8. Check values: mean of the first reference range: 11.9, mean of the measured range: 10.5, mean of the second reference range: 11.1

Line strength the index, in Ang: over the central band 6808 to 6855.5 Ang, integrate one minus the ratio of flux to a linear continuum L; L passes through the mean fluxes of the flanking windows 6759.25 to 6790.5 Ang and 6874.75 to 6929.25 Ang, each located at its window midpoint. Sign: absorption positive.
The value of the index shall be 1.6 Ang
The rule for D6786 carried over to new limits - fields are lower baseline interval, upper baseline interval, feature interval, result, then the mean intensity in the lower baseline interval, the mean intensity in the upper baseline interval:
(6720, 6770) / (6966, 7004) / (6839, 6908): 6.5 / 11.7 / 11.4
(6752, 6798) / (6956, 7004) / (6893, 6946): 3.2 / 12.2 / 11.3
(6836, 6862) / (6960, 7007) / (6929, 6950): 0.9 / 10.1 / 11.4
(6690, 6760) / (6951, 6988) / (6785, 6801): -1.4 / 11.5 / 11.4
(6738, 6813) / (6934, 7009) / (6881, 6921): 1.8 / 11.9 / 11.2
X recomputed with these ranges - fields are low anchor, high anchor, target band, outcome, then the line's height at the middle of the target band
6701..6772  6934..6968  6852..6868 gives 1.7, 11.2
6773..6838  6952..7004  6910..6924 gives 0.0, 11.5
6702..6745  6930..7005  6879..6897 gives 0.9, 11.2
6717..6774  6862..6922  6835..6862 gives 2.3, 11.1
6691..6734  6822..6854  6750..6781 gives -2.6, 11.3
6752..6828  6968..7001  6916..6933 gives 1.0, 11.5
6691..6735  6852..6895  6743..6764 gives -1.4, 11.2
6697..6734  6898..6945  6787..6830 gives -3.2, 11.2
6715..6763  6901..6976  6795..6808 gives -1.0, 11.5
